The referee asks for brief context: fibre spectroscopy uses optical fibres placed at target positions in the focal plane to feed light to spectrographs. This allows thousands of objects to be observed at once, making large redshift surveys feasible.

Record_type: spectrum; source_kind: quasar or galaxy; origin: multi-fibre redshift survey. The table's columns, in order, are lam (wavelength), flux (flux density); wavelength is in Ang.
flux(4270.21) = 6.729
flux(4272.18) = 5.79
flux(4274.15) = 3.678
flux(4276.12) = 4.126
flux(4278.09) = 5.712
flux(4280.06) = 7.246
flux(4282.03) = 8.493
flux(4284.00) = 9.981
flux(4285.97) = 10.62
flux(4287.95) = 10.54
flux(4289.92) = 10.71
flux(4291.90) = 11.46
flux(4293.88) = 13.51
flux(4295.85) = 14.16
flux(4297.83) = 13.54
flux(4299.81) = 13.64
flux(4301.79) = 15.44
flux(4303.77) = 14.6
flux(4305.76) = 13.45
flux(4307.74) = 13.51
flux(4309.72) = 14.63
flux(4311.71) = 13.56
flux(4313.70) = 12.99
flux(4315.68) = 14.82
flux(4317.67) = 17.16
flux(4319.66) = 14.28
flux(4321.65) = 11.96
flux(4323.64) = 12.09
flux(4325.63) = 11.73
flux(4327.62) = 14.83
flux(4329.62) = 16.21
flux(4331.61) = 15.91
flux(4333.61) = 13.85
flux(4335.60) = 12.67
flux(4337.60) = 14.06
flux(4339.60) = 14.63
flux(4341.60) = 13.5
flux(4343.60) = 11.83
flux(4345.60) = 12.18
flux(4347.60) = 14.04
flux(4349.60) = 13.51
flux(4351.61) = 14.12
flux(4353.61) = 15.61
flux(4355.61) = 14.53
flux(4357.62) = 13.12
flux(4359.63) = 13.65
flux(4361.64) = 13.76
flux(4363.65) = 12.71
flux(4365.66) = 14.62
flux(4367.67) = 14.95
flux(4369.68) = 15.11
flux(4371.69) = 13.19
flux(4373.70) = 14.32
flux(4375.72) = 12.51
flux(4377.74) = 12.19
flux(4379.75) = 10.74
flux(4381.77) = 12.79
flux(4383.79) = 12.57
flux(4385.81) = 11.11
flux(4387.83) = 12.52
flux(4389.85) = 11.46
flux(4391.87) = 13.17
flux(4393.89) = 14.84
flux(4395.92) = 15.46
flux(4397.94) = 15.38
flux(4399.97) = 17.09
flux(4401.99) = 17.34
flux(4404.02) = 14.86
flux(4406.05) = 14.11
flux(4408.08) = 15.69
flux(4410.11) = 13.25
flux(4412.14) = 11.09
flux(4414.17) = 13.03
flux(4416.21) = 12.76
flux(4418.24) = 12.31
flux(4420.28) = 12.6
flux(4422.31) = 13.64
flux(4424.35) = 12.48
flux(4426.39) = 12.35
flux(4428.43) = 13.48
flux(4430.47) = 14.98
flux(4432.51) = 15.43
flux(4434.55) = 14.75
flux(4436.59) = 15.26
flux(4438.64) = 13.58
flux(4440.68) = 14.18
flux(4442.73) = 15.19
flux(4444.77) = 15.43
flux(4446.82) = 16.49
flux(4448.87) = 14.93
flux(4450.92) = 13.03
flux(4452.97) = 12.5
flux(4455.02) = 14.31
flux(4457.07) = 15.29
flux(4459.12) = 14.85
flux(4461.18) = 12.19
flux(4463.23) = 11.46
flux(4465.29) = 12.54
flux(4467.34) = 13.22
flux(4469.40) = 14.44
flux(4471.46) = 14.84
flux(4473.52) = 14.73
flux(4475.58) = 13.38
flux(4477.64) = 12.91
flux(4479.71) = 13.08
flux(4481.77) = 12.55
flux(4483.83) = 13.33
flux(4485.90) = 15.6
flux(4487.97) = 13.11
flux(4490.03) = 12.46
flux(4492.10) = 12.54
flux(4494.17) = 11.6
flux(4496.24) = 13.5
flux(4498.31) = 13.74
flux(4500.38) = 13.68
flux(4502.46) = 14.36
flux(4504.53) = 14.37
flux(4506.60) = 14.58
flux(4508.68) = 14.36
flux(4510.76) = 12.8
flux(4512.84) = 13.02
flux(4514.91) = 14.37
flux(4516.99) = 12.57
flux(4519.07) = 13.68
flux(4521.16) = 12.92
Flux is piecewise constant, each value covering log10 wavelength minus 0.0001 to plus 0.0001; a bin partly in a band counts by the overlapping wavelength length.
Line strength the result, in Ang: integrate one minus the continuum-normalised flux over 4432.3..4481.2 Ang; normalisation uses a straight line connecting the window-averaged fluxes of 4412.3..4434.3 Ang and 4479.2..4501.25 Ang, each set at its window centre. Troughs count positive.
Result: -3.0 Ang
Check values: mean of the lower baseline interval 13.3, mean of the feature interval 14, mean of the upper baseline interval 13.2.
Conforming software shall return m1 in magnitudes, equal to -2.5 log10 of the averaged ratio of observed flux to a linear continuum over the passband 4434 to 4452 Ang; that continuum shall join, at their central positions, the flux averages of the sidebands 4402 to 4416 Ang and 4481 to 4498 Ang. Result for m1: -0.09 mag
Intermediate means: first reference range 13.9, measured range 14.8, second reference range 13.1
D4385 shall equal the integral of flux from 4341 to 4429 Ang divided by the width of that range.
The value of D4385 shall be 13.5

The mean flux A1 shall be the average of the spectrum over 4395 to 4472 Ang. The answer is 14.1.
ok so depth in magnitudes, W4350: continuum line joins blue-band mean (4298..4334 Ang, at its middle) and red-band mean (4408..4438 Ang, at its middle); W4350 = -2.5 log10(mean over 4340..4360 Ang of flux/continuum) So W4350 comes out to 0.02 mag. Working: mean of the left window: 14.1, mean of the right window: 13.5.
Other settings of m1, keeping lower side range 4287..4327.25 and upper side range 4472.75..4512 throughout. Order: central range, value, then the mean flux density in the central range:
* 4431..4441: -0.09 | 14.7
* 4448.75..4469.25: 0.01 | 13.4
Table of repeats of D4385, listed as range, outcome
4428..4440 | 14.6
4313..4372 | 13.9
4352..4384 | 13.6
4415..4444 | 13.8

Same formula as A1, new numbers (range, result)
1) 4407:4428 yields 12.9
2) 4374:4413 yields 13.6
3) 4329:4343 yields 14.3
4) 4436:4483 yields 13.9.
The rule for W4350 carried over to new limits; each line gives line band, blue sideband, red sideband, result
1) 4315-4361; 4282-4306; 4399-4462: -0.075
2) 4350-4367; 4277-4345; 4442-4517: -0.073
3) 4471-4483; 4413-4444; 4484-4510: 0.012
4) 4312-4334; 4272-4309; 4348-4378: -0.168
